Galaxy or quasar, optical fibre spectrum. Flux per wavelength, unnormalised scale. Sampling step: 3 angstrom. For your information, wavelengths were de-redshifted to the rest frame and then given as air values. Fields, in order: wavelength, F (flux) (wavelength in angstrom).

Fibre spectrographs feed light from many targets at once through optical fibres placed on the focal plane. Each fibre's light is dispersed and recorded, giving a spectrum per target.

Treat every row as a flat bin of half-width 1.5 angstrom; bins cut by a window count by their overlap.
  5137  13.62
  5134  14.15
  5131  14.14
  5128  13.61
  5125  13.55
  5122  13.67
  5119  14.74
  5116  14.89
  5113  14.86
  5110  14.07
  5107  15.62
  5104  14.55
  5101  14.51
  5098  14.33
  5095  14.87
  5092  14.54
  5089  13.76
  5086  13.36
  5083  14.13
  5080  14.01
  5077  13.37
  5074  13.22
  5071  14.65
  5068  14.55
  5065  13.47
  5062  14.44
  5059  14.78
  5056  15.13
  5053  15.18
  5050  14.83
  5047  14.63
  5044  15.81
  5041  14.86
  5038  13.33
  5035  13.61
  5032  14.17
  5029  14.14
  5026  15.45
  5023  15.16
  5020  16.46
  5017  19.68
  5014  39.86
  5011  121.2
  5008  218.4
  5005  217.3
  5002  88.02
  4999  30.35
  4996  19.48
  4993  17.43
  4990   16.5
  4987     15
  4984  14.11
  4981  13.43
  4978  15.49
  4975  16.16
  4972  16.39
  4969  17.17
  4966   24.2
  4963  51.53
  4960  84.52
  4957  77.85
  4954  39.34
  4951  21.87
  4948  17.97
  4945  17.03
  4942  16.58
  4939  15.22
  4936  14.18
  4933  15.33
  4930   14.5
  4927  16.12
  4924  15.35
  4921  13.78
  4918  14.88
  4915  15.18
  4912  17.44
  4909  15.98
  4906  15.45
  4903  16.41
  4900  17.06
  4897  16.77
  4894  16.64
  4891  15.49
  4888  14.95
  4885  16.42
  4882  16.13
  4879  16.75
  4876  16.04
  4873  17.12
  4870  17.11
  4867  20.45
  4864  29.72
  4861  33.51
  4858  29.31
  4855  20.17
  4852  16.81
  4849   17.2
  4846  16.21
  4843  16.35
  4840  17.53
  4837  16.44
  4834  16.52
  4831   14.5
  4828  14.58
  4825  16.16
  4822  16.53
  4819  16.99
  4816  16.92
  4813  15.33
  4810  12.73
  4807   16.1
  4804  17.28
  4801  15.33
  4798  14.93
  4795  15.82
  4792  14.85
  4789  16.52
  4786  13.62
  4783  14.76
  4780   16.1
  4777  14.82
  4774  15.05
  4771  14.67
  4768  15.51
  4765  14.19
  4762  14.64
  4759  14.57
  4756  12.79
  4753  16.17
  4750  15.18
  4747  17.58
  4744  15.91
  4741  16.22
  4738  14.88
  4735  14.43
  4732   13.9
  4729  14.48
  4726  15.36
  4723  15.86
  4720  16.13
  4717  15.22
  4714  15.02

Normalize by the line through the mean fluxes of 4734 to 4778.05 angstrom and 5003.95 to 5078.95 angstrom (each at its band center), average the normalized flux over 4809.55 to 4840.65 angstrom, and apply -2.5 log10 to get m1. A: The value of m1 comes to 0.25 mag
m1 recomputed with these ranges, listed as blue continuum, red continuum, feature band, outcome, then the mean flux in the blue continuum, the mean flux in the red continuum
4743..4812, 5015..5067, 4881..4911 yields -0.07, 15.2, 15.2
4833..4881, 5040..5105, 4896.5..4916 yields 0.14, 19.8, 14.4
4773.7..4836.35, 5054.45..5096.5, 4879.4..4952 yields -0.08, 15.5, 14.2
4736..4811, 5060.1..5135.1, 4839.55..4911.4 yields -0.24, 15.2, 14.2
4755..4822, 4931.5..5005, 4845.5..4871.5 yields -0.04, 15.2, 32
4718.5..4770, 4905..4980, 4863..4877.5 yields 0.05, 15.2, 24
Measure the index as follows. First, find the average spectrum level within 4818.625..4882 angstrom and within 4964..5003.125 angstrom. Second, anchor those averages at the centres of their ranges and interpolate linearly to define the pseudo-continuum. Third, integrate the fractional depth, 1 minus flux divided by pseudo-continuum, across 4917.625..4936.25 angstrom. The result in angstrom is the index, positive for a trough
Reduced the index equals 5.6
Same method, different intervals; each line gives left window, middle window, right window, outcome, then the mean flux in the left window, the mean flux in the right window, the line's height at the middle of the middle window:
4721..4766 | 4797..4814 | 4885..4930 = 0.08 angstrom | 15.1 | 15.8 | 15.4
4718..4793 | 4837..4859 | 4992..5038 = 8.28 angstrom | 15.1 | 56.4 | 29.8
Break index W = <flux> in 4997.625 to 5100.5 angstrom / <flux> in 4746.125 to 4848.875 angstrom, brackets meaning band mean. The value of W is 2.12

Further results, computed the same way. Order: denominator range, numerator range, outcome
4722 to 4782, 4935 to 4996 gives 1.72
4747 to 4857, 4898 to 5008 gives 2.04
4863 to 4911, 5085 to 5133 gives 0.83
